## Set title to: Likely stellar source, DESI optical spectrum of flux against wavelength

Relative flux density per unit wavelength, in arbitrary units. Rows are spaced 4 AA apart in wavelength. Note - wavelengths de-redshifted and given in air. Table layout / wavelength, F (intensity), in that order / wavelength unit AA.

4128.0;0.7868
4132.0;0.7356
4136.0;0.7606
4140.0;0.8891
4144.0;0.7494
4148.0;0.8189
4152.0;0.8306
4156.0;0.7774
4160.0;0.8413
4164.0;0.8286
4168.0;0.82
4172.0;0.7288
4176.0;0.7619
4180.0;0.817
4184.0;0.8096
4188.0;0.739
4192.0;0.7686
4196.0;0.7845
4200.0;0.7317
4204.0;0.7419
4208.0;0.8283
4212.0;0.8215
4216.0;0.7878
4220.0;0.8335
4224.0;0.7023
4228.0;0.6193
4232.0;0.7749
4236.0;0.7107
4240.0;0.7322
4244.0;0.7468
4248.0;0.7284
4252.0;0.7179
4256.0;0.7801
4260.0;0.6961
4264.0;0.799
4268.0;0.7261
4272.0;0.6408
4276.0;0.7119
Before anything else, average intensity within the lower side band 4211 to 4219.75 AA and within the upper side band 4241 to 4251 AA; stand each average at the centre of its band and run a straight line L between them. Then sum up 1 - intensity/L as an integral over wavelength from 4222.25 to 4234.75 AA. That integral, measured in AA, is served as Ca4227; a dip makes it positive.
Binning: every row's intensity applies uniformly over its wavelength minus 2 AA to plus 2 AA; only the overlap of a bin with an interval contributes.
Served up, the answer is 1.2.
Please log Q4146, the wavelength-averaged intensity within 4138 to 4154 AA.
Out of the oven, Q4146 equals 0.822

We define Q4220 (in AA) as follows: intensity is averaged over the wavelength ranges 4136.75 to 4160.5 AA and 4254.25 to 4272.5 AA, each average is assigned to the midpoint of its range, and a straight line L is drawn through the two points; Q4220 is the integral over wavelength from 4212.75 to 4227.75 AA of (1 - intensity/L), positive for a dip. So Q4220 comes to 0.1 AA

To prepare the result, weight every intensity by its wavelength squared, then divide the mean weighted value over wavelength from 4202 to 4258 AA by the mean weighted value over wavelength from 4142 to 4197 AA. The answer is 0.98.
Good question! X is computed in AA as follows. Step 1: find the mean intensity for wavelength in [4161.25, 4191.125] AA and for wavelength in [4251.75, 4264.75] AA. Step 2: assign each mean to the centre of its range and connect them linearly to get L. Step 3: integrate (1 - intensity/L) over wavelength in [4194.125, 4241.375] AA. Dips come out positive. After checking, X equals 0.7 AA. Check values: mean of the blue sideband 0.787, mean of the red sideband 0.747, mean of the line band 0.756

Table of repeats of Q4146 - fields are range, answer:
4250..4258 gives 0.749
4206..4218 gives 0.813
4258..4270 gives 0.74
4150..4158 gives 0.804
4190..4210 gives 0.771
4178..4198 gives 0.784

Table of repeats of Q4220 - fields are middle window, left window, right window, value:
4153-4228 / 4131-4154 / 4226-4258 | -1.6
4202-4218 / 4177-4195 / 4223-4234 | -1.3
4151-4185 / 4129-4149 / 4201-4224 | -0.5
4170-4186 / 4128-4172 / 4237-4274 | 0.0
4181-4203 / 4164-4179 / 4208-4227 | 0.4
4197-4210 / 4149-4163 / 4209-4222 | 0.8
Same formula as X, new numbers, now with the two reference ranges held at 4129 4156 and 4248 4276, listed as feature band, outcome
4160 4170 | -0.58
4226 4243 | 0.69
